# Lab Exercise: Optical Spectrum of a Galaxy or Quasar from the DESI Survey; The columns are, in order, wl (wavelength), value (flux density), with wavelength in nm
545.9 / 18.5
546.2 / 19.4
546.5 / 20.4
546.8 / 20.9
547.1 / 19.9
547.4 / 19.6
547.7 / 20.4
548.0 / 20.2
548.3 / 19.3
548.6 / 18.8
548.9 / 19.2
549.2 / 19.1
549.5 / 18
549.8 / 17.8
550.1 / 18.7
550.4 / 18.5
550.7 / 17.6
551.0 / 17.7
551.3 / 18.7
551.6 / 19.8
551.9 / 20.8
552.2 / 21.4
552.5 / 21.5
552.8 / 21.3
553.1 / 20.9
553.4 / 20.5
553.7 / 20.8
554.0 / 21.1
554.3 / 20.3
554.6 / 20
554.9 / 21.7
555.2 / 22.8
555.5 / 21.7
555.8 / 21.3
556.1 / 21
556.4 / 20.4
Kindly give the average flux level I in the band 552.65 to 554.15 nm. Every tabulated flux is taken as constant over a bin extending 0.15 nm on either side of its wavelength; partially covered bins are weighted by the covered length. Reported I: 20.9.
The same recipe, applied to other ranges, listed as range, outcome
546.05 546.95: 20.2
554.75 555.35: 22.2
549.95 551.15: 18.1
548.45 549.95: 18.6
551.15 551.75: 19.3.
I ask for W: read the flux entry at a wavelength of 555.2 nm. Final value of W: 22.8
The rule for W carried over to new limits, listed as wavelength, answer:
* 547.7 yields 20.4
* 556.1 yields 21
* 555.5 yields 21.7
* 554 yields 21.1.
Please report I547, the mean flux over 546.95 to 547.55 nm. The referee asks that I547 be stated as 19.8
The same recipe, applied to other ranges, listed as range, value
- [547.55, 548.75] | 19.7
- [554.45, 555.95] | 21.5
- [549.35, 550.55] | 18.2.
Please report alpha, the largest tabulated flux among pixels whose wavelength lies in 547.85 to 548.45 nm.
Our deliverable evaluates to 20.2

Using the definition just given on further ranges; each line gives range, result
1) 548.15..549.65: 19.3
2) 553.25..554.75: 21.1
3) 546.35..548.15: 20.9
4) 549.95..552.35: 21.4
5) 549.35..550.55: 18.7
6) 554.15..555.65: 22.8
